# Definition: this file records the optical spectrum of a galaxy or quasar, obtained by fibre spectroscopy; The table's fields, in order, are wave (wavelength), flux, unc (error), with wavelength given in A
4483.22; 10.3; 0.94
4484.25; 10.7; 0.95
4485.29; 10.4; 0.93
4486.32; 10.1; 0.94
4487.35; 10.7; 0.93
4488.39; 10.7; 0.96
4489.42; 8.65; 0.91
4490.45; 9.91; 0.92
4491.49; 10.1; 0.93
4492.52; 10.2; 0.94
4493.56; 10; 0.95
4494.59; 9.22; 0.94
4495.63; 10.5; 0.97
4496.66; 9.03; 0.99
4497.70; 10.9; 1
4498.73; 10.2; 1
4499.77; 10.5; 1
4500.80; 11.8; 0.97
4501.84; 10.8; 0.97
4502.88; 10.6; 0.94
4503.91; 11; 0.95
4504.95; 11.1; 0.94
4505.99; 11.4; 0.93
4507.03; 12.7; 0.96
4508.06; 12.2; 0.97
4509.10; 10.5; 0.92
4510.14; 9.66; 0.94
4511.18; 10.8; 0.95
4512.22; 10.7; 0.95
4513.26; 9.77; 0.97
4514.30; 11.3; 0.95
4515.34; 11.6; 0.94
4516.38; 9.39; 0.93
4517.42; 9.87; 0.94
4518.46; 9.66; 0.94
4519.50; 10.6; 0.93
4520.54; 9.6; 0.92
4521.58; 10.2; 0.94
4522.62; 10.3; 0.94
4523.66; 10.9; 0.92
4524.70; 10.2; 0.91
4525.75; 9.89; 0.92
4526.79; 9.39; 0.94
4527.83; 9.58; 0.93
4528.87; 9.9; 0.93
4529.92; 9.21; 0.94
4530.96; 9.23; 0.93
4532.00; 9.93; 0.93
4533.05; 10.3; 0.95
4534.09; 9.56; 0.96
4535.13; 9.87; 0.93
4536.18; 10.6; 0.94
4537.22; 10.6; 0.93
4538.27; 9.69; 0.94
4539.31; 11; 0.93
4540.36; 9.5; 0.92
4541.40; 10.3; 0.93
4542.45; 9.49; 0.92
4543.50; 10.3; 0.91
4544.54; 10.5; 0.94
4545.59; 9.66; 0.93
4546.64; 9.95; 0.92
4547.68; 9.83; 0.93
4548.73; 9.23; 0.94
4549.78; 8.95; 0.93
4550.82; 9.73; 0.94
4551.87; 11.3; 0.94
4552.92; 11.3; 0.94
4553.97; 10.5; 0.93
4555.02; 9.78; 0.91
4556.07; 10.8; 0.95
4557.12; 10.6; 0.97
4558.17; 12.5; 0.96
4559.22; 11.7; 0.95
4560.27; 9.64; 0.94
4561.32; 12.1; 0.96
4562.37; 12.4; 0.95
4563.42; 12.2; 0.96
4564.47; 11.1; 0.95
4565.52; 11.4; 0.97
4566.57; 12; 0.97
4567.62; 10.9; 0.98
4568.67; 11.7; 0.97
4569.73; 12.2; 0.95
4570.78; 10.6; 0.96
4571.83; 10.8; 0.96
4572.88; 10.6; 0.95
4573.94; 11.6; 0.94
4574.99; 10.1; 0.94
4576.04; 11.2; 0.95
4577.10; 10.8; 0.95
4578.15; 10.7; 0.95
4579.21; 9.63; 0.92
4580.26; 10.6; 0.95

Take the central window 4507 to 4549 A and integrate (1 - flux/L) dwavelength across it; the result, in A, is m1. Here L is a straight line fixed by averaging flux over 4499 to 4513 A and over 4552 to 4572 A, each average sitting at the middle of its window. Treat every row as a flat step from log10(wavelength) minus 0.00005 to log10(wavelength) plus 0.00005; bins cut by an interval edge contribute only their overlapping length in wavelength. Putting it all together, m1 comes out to 3.63 A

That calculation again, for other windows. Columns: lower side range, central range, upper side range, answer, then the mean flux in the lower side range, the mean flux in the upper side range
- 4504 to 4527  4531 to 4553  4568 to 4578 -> 1.5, 10.6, 11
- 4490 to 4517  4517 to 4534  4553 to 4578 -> 1.4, 10.6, 11.2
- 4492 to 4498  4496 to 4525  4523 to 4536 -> -2.1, 9.94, 9.85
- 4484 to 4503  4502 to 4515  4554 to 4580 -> -0.7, 10.2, 11.1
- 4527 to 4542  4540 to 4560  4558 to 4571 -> 0.9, 9.94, 11.6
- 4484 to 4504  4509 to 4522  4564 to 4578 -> 0.3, 10.3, 11.1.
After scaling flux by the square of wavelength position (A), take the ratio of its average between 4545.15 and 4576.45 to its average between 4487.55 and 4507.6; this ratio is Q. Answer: 1.1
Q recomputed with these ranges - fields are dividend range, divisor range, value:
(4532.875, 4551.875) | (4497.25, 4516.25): 0.93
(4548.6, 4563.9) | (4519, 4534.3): 1.11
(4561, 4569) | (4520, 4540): 1.19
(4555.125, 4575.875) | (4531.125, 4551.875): 1.14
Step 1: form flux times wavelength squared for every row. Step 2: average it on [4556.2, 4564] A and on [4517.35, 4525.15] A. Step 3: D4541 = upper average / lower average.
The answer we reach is 1.15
